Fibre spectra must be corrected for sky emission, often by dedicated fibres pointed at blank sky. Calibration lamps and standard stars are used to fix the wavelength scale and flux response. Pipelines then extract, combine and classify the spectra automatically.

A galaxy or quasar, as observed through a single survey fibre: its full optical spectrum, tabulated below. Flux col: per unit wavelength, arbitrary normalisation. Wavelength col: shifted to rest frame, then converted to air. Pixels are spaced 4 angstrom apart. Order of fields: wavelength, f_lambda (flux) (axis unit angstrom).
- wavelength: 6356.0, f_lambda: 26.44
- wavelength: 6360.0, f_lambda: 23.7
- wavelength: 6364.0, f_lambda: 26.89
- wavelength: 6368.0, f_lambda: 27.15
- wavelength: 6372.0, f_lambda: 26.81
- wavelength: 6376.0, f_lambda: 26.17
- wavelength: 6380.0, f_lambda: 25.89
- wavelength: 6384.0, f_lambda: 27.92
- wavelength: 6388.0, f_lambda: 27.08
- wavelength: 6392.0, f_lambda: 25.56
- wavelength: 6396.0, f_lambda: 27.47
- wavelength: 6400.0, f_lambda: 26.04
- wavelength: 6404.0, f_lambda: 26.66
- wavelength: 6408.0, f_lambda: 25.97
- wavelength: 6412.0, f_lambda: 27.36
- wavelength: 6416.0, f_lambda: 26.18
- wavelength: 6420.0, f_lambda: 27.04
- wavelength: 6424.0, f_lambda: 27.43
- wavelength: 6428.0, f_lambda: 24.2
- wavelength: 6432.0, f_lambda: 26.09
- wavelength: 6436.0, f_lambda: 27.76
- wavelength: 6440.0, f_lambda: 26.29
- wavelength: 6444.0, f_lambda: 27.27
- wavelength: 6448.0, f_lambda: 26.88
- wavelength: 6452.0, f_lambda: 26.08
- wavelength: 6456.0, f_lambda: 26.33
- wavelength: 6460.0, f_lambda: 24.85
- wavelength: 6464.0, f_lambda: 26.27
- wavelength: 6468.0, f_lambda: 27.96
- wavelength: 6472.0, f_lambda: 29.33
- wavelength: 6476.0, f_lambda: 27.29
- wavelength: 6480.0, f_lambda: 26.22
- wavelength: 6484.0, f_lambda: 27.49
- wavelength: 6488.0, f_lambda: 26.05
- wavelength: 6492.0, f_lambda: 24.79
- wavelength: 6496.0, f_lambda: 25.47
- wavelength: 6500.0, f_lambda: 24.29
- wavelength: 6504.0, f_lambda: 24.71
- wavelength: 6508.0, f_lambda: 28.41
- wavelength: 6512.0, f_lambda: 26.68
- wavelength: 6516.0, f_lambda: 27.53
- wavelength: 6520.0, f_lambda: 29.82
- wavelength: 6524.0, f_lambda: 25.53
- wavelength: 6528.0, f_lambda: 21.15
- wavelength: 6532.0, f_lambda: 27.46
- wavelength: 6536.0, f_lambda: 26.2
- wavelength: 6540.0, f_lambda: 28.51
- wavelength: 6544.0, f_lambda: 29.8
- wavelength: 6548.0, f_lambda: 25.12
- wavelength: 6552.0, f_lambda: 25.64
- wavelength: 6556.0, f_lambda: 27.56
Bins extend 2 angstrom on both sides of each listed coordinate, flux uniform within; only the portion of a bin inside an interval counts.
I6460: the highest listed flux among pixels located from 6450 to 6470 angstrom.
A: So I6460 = 27.96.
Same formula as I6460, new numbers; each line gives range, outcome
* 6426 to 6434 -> 26.09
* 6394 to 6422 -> 27.47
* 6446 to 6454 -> 26.88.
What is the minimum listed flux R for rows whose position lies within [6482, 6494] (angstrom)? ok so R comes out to 24.79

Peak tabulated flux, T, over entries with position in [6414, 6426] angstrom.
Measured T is 27.43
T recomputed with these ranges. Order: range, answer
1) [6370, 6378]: 26.81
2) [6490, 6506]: 25.47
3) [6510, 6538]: 29.82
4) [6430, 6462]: 27.76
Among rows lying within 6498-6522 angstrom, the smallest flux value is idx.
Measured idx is 24.29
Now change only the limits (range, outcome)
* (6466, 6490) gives 26.05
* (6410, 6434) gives 24.2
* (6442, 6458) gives 26.08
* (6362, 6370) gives 26.89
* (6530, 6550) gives 25.12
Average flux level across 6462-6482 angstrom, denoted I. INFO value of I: 27.4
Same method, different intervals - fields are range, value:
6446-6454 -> 26.5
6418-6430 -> 26.2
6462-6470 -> 27.1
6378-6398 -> 26.8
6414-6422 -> 26.6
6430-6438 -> 26.9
